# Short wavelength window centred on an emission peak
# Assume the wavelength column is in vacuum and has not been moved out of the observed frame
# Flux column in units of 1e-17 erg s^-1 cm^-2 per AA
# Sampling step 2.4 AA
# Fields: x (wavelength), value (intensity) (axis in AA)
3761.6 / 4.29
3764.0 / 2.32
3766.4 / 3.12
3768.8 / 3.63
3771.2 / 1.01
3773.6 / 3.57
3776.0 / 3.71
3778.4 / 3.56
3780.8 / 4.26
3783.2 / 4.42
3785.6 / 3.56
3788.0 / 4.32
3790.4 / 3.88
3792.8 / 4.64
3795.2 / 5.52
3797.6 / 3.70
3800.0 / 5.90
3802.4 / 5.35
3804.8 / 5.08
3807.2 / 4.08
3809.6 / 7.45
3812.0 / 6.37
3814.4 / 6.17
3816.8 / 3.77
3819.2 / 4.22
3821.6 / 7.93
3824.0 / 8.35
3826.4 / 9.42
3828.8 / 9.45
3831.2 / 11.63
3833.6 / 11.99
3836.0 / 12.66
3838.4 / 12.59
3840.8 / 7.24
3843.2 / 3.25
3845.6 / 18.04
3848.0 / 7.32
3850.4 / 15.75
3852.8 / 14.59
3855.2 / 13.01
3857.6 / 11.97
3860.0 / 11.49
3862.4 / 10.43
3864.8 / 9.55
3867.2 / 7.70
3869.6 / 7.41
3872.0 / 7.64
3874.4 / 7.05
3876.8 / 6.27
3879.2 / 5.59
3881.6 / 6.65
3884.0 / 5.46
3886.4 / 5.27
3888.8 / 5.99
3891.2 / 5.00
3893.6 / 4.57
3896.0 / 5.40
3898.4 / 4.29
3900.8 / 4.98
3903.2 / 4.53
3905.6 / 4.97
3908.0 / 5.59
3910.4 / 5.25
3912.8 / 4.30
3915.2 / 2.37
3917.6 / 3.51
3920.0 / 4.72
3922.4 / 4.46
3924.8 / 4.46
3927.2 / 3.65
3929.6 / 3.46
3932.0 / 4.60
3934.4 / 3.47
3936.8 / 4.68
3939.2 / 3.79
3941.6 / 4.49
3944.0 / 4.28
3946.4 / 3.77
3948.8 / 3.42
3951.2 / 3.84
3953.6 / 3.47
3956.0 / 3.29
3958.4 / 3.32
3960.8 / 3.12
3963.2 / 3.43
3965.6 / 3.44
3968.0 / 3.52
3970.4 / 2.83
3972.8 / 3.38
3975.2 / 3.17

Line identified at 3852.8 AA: Lyman alpha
